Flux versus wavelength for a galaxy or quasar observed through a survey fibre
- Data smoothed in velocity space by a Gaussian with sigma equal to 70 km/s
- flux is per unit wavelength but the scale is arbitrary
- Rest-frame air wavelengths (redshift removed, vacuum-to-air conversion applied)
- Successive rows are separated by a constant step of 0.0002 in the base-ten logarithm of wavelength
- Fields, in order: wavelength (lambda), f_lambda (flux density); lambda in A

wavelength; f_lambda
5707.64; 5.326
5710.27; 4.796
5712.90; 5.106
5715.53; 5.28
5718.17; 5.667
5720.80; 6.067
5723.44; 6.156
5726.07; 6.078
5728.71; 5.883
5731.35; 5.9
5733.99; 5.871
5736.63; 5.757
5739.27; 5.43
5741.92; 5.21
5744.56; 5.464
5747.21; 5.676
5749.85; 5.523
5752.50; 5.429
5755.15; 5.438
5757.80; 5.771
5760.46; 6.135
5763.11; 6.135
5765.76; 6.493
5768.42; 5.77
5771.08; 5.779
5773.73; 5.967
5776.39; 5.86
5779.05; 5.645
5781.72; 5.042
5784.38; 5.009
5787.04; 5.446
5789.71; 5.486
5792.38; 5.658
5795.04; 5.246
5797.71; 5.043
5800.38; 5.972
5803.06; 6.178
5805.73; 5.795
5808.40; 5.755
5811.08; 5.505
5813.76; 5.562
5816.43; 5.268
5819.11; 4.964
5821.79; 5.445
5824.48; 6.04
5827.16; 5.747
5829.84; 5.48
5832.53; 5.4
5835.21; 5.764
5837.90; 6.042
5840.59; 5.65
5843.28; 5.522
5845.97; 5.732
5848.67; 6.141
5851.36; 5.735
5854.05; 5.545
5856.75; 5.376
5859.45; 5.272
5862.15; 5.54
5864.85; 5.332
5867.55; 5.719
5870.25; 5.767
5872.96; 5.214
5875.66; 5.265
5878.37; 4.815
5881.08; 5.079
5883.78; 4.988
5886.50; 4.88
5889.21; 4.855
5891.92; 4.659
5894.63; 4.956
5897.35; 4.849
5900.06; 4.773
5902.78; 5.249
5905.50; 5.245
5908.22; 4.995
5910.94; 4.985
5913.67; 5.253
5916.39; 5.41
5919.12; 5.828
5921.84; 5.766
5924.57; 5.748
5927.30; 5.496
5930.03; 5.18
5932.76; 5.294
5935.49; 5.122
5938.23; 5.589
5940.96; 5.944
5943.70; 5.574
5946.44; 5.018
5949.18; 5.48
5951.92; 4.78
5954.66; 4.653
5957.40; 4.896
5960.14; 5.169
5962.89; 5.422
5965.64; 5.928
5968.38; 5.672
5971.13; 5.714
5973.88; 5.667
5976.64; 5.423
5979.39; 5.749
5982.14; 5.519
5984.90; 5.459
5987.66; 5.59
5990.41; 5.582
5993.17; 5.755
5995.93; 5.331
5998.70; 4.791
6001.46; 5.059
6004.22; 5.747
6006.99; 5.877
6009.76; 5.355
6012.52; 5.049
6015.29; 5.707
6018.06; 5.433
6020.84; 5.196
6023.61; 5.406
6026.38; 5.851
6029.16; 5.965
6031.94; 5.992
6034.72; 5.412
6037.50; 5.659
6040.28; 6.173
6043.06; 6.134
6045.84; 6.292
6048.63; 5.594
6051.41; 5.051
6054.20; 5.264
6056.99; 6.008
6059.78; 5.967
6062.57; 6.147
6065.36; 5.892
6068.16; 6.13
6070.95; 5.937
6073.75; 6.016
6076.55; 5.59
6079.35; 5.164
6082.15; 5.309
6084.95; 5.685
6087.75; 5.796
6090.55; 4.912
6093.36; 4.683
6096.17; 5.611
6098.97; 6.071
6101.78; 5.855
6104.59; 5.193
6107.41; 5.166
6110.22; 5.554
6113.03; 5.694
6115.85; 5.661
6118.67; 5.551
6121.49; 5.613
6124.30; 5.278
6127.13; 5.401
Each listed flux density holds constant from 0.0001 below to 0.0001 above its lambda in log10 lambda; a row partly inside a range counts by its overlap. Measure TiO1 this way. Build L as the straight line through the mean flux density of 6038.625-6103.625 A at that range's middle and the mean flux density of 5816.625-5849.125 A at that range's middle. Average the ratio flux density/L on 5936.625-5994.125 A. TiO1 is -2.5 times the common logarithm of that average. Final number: 0.04 mag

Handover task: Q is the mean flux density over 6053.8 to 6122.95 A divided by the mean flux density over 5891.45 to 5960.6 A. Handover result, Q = 1.1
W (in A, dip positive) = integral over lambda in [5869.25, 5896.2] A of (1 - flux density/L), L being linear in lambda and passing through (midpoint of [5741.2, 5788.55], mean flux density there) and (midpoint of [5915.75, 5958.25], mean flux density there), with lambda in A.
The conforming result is 2.1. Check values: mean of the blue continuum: 5.66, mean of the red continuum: 5.37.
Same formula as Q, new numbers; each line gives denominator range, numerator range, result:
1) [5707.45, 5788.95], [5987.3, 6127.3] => 0.99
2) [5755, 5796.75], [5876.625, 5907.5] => 0.87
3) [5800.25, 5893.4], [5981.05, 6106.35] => 1.02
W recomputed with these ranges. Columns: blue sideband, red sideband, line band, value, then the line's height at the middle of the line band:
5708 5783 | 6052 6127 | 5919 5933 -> 0.22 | 5.64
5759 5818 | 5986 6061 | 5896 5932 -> 2.18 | 5.63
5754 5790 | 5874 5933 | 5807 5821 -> 0.32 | 5.54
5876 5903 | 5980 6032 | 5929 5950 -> -0.97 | 5.16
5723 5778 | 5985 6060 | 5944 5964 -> 1.99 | 5.64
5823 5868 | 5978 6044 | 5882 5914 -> 3.73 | 5.62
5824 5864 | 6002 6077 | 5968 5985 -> 0.29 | 5.71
